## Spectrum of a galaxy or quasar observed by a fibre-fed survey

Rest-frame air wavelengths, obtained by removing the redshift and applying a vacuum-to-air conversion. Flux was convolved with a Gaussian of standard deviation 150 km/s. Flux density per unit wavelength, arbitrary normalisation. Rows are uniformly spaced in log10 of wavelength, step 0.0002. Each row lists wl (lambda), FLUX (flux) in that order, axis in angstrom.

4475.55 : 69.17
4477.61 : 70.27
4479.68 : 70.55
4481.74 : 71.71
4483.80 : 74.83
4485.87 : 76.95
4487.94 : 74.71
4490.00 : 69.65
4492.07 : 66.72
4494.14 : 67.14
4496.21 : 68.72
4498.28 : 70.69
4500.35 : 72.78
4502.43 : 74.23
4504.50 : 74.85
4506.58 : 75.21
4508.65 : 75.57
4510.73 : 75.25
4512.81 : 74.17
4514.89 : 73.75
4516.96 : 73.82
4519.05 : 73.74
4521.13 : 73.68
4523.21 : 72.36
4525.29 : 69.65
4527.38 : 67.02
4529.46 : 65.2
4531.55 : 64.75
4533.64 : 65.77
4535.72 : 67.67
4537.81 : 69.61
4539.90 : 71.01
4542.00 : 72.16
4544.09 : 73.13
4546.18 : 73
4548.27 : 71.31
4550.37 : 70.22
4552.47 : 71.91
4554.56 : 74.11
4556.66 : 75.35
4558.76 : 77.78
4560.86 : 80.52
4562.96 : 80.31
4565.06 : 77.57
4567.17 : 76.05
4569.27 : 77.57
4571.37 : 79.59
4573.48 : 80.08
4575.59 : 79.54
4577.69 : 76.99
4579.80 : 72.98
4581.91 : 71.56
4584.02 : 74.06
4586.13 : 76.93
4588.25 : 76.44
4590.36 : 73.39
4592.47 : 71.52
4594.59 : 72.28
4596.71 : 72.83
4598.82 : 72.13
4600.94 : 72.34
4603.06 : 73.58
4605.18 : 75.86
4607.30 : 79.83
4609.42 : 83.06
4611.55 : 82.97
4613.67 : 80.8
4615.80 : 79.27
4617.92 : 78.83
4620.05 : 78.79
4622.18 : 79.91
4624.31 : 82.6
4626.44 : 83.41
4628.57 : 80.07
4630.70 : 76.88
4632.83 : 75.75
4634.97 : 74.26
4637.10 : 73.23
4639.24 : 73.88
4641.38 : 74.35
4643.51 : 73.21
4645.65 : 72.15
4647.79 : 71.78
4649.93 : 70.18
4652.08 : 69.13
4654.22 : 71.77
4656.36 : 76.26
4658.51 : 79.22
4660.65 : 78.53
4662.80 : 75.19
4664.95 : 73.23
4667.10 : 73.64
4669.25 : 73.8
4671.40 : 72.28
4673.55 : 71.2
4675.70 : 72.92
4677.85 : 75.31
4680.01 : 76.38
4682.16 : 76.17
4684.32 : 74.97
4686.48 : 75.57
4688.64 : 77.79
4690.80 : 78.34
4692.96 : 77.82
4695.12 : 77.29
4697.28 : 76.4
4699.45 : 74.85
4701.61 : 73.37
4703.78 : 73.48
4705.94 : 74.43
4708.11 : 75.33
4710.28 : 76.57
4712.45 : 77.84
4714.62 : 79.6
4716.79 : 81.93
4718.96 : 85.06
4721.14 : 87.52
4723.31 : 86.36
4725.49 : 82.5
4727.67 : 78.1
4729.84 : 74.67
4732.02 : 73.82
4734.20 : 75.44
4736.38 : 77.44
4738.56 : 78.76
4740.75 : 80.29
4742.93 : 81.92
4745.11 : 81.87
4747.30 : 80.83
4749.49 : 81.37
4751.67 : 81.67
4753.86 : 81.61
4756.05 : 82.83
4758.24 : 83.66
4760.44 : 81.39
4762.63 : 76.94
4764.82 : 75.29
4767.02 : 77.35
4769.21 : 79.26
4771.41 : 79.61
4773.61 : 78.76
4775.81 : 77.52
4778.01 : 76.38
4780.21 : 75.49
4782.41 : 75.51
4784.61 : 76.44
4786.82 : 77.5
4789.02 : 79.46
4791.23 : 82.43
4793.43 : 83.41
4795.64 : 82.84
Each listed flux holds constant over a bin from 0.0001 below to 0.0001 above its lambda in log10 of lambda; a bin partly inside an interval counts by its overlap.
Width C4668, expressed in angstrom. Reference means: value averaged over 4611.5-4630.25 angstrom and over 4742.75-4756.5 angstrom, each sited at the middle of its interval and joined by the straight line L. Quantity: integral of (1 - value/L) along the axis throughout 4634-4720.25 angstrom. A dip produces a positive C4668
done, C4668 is 6.1 angstrom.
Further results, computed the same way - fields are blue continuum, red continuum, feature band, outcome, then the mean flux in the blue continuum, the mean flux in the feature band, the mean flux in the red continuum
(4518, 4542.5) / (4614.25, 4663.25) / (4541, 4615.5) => -3.57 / 69.3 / 75.8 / 76.1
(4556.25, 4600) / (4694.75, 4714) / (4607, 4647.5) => -1.12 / 76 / 77.9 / 75.5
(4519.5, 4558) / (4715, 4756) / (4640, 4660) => 0.79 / 70.6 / 73.3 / 80.7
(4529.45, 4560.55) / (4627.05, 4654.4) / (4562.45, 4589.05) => -1.75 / 71.3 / 76.8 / 73.8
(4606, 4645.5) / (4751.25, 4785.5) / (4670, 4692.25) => 0.93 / 78.2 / 75.1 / 78.7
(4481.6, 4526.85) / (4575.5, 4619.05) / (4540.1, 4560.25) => 0.28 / 72.7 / 73.3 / 76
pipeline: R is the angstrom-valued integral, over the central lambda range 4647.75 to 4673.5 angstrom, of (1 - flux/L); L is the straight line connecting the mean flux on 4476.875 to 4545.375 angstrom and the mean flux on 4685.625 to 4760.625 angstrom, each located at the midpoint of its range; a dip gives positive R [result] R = 1.0 angstrom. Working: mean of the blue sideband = 71.4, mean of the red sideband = 79.1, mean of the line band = 73.7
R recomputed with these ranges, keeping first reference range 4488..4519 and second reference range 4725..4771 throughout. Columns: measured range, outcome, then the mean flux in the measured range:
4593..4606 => 0.4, 73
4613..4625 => -0.7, 79.9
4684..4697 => 0.1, 77.1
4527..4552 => 1.4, 69.4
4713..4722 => -0.5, 83.1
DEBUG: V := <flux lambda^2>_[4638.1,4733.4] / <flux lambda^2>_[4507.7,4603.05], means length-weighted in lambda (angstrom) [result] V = 1.09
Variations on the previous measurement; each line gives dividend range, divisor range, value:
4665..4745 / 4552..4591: 1.07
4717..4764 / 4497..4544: 1.24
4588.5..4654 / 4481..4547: 1.11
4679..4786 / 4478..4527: 1.20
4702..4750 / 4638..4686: 1.10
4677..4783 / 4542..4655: 1.10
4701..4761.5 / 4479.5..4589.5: 1.18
